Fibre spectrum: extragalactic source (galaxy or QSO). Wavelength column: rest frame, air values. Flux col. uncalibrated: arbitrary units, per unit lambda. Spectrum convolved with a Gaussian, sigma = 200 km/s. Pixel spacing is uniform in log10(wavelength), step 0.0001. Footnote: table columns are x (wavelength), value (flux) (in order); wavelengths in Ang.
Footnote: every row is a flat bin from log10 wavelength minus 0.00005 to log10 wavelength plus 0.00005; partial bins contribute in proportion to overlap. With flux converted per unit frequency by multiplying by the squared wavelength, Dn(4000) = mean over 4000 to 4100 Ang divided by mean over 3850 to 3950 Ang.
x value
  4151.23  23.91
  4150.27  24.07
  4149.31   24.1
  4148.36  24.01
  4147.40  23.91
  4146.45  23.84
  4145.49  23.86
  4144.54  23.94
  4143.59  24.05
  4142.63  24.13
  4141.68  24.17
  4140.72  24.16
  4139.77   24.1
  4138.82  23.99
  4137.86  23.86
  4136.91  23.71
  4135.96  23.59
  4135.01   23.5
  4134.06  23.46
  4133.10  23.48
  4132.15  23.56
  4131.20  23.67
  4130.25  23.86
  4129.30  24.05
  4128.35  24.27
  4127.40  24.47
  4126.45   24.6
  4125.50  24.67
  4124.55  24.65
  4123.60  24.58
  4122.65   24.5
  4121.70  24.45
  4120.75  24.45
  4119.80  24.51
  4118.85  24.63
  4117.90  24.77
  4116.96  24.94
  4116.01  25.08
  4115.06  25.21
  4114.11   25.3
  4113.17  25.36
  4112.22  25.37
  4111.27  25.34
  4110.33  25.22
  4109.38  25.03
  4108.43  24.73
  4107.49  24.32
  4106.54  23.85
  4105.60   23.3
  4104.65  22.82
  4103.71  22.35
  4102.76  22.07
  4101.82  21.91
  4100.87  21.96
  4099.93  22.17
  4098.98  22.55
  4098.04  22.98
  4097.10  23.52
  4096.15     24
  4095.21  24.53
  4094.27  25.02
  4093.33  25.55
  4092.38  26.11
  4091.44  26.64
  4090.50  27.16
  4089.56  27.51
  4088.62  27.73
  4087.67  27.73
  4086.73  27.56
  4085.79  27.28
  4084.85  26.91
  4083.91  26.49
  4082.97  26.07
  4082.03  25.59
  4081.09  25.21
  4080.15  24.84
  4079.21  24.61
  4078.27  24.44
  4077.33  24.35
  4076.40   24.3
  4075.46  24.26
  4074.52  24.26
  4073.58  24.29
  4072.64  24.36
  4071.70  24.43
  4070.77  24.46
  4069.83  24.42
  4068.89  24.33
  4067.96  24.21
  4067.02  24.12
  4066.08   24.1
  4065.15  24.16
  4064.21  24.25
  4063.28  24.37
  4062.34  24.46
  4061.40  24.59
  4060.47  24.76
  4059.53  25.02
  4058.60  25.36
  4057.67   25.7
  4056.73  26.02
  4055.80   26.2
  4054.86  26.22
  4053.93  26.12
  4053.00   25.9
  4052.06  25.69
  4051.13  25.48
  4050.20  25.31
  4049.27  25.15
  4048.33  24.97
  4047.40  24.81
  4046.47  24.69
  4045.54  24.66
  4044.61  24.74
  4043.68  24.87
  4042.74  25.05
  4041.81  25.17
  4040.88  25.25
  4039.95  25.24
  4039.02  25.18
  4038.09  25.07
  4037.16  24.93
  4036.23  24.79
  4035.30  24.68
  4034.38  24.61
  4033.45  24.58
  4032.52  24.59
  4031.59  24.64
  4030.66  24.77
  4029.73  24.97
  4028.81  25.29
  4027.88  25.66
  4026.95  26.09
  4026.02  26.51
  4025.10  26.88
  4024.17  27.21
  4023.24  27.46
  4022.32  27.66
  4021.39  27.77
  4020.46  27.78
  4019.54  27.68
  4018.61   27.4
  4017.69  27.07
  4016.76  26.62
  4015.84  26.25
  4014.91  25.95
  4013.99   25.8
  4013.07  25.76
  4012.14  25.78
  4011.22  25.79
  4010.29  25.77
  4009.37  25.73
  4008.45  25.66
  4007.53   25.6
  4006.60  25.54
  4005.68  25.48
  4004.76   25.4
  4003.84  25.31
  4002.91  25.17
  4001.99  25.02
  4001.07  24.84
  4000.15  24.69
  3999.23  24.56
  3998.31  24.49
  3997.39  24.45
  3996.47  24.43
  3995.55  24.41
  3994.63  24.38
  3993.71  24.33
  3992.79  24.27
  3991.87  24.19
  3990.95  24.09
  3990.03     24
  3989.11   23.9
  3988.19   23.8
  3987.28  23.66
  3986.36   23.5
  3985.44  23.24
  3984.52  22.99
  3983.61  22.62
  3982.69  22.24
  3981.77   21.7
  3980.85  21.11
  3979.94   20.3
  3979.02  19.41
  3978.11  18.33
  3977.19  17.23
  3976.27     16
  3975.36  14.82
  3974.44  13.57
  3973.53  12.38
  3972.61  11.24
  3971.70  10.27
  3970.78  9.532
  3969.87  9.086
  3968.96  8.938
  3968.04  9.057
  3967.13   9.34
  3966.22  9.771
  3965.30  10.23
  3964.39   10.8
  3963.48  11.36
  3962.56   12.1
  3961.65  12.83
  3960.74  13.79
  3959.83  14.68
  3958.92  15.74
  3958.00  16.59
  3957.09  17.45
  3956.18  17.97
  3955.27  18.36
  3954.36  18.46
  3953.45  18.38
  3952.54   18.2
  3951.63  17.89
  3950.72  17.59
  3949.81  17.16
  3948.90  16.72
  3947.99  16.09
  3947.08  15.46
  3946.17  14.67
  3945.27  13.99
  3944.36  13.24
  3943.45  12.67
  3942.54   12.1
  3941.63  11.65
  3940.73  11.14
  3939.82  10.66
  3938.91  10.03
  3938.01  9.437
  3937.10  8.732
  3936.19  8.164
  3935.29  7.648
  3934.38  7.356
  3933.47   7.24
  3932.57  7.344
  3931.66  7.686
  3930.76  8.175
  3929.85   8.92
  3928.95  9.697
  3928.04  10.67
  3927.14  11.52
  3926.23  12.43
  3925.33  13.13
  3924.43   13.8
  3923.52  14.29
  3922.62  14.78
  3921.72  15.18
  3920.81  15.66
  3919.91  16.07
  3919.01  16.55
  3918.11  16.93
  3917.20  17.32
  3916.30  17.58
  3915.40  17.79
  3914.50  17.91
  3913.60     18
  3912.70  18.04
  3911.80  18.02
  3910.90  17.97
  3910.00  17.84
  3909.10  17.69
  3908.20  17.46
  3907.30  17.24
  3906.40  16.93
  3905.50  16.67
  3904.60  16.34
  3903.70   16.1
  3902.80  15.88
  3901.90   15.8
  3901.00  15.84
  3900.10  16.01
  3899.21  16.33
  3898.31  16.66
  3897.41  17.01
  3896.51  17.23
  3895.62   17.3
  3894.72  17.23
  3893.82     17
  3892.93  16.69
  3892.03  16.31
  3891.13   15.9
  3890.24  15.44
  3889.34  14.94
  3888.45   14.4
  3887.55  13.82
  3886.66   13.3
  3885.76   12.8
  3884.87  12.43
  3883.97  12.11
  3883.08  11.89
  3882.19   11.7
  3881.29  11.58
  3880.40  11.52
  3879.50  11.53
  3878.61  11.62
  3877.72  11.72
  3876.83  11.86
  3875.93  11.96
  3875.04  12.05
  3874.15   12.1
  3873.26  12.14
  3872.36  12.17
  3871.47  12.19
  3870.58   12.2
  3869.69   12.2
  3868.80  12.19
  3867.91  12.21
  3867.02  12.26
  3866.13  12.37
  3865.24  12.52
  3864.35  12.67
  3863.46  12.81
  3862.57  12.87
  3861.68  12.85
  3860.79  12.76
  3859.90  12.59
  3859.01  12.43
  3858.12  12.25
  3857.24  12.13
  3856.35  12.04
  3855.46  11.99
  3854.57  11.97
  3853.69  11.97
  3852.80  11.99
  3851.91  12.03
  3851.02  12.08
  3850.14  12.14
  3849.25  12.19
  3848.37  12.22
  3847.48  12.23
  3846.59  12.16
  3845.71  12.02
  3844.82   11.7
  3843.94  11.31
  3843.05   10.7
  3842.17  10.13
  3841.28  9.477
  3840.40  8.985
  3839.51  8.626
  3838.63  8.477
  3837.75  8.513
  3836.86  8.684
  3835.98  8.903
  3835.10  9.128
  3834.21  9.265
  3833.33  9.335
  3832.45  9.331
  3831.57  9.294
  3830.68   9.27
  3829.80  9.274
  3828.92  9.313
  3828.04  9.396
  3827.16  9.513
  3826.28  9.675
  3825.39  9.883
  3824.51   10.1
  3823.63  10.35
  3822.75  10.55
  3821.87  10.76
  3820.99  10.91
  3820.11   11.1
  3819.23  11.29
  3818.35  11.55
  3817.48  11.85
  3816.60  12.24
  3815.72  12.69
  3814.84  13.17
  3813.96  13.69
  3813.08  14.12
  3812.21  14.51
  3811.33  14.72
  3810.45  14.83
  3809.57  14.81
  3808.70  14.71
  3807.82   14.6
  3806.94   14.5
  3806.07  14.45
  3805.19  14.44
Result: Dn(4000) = 2.0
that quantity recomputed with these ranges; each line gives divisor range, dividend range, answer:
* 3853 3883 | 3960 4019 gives 1.80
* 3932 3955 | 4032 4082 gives 2.04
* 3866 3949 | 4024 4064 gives 1.97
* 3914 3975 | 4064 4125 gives 2.04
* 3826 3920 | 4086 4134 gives 2.09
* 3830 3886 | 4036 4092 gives 2.45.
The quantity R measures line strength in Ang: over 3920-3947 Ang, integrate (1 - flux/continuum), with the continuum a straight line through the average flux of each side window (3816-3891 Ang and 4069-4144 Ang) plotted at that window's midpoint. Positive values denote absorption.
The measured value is 7.5 Ang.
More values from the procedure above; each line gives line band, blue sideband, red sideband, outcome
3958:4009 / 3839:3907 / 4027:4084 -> 3.08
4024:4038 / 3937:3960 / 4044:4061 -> -1.27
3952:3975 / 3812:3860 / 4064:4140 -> 5.52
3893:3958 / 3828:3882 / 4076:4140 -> 0.76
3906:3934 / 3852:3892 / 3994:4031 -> 3.97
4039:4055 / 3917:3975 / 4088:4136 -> -4.34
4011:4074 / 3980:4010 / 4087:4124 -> -2.72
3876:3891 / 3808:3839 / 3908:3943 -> -0.56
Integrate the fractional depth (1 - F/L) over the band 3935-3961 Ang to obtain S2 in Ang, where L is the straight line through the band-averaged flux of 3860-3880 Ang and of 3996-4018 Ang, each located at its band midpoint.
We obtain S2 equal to 7.2 Ang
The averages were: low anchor 12.2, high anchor 25.5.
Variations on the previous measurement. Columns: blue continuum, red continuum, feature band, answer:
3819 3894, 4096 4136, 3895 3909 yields -2.84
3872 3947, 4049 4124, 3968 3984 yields 2.18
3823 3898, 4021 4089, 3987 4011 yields -3.68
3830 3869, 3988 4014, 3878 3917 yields -0.05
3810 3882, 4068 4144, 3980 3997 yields -4.37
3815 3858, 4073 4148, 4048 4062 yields -2.42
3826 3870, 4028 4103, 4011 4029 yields -3.75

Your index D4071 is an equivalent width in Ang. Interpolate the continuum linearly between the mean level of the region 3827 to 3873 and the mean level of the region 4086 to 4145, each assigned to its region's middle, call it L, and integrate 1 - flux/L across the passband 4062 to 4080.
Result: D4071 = -1.72 Ang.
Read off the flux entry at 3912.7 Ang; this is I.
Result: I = 18.04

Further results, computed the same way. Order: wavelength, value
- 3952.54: 18.2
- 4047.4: 24.81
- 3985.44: 23.24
